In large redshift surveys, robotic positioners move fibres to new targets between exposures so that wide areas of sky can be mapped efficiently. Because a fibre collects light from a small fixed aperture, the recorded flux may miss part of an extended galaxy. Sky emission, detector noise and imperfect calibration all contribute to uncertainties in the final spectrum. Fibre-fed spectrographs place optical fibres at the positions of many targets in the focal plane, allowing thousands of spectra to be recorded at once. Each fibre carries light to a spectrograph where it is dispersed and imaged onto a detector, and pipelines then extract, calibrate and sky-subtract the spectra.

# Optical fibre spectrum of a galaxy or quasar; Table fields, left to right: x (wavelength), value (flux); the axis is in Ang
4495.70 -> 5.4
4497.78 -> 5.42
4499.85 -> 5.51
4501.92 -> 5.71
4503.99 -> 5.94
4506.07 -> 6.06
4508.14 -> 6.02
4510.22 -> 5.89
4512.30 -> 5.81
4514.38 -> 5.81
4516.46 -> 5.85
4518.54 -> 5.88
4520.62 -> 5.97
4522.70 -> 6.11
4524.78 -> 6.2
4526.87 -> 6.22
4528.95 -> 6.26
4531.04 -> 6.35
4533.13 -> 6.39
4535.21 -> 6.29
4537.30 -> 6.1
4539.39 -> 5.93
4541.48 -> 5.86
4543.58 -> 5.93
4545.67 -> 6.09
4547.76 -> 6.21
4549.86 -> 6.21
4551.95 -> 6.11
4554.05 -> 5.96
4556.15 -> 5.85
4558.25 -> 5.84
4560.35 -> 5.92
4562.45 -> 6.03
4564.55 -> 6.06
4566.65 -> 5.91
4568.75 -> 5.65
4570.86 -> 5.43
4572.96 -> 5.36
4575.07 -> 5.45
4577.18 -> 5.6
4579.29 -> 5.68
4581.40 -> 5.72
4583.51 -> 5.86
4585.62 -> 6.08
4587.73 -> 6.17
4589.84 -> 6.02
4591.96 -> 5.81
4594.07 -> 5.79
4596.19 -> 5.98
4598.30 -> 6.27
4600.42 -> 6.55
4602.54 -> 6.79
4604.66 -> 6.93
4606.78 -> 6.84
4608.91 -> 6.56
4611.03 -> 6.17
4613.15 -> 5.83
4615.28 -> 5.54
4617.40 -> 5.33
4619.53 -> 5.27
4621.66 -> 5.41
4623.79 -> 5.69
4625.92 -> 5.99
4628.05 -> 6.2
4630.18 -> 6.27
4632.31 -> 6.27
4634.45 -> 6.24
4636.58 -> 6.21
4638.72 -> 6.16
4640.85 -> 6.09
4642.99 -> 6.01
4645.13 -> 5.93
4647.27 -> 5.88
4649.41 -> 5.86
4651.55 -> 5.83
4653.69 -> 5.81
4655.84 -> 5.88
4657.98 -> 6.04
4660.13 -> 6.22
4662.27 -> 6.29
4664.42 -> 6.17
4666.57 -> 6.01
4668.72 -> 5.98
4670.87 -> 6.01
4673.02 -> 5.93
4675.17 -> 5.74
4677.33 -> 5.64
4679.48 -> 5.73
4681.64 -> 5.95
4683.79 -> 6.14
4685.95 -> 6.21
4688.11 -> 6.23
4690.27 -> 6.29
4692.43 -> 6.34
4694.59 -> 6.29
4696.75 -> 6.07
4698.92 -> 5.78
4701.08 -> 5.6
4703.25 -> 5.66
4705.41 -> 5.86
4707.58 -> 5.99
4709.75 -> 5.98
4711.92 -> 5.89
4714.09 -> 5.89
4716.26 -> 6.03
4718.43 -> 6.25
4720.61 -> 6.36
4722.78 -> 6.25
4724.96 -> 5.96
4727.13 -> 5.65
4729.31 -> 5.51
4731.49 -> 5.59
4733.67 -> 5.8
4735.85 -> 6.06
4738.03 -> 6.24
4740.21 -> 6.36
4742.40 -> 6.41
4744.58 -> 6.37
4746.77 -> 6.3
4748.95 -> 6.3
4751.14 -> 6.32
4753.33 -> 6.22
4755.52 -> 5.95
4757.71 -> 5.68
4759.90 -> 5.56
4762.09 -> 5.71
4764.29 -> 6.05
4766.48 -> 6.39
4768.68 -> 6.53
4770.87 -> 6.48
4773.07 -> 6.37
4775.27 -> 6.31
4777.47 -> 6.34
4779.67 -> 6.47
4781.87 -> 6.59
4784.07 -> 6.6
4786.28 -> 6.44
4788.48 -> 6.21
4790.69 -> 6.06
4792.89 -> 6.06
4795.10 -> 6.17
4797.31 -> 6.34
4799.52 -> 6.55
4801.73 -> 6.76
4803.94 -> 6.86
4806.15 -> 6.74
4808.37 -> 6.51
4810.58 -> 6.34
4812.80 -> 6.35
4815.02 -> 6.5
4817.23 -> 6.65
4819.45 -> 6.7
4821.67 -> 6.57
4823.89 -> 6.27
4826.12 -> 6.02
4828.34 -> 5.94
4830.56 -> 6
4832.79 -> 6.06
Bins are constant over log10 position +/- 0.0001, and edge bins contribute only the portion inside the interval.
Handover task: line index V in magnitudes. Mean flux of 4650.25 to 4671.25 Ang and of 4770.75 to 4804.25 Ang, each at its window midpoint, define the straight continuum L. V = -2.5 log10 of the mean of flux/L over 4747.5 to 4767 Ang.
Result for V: 0.05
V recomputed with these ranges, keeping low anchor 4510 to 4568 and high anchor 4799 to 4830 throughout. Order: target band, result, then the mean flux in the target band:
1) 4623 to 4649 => 0.02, 6.08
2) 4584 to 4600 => 0.02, 6.04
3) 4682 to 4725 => 0.04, 6.05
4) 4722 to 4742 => 0.07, 5.95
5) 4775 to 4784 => -0.01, 6.46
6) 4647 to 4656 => 0.07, 5.85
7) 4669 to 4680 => 0.08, 5.83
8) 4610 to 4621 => 0.10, 5.62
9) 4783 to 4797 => 0.03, 6.26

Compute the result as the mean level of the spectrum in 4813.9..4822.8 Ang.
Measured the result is 6.61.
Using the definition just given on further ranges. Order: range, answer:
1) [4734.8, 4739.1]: 6.15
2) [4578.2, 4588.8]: 5.9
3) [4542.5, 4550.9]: 6.1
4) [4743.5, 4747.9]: 6.34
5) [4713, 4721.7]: 6.13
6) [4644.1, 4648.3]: 5.9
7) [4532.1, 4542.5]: 6.12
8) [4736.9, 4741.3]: 6.3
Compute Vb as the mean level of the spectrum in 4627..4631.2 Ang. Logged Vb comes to 6.24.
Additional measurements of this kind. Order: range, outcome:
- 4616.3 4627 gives 5.54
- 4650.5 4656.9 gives 5.84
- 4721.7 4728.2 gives 5.96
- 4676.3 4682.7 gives 5.77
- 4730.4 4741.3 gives 6.01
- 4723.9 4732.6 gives 5.68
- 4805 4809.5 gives 6.63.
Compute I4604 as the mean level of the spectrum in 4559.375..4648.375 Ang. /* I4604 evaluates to 5.98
